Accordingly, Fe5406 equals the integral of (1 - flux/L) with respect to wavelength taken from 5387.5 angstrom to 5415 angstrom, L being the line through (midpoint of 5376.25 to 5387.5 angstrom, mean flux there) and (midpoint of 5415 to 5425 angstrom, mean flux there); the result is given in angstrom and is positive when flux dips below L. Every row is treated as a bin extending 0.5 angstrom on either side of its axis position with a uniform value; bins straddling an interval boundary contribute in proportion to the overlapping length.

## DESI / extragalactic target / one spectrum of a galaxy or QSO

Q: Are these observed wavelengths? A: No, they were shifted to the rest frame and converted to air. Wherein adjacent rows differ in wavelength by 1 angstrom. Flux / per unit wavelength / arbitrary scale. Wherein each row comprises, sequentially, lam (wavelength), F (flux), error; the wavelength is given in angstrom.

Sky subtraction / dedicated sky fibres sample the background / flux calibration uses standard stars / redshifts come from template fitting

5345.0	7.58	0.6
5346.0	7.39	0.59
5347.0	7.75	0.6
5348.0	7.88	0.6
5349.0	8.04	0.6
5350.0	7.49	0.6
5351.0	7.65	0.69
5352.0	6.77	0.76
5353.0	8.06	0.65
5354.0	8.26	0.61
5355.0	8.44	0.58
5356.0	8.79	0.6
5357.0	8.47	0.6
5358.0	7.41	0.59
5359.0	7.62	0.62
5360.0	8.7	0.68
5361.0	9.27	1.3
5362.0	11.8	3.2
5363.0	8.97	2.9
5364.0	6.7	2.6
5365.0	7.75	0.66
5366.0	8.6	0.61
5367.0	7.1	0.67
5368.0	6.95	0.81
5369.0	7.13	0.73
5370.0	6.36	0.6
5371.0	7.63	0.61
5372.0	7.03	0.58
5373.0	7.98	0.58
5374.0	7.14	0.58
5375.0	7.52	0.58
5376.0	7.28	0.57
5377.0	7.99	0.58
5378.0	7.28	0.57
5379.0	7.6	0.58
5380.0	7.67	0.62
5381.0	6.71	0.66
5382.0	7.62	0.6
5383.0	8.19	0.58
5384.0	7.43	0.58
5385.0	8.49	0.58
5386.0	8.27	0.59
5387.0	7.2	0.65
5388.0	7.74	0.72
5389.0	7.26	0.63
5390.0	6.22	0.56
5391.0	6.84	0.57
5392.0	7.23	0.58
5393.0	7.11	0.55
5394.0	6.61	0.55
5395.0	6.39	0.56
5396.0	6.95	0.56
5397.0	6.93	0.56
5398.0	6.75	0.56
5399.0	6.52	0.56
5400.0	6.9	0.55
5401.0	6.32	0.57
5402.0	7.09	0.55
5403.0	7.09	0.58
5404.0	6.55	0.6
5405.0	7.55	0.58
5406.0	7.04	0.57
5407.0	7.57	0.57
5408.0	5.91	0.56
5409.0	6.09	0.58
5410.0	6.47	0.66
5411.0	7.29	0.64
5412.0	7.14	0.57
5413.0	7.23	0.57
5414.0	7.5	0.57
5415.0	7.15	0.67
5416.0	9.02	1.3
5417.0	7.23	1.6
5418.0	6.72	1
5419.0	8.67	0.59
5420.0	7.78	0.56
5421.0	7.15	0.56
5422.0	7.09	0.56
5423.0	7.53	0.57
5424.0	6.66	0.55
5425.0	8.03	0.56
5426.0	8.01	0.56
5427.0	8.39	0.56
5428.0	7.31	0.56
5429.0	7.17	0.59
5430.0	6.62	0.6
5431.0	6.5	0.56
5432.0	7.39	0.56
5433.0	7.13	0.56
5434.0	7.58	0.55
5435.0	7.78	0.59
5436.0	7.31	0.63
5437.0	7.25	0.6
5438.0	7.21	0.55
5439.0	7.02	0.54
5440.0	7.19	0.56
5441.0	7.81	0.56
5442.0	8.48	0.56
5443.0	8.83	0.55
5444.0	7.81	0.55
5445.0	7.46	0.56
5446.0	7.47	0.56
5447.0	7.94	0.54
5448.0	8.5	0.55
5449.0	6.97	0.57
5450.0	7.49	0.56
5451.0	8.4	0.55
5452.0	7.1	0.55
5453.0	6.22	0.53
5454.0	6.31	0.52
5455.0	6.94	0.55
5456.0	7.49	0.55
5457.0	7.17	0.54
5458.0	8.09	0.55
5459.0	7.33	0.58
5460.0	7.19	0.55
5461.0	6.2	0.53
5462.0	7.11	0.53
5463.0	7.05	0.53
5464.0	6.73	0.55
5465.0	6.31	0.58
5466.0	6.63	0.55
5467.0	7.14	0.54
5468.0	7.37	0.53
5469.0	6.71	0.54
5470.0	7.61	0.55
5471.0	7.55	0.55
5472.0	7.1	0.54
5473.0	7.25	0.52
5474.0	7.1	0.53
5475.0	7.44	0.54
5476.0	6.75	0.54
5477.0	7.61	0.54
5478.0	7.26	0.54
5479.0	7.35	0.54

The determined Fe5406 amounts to 2.5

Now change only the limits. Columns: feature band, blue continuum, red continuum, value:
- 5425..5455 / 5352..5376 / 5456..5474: -0.7 angstrom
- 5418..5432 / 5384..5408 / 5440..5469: -0.5 angstrom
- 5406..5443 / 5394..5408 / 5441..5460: -0.9 angstrom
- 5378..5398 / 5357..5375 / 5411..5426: 1.2 angstrom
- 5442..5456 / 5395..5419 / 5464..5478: -0.9 angstrom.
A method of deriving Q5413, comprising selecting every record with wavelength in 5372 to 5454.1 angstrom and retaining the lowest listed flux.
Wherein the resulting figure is 5.91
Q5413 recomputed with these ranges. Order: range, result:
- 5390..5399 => 6.22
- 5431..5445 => 6.5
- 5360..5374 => 6.36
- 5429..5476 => 6.2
